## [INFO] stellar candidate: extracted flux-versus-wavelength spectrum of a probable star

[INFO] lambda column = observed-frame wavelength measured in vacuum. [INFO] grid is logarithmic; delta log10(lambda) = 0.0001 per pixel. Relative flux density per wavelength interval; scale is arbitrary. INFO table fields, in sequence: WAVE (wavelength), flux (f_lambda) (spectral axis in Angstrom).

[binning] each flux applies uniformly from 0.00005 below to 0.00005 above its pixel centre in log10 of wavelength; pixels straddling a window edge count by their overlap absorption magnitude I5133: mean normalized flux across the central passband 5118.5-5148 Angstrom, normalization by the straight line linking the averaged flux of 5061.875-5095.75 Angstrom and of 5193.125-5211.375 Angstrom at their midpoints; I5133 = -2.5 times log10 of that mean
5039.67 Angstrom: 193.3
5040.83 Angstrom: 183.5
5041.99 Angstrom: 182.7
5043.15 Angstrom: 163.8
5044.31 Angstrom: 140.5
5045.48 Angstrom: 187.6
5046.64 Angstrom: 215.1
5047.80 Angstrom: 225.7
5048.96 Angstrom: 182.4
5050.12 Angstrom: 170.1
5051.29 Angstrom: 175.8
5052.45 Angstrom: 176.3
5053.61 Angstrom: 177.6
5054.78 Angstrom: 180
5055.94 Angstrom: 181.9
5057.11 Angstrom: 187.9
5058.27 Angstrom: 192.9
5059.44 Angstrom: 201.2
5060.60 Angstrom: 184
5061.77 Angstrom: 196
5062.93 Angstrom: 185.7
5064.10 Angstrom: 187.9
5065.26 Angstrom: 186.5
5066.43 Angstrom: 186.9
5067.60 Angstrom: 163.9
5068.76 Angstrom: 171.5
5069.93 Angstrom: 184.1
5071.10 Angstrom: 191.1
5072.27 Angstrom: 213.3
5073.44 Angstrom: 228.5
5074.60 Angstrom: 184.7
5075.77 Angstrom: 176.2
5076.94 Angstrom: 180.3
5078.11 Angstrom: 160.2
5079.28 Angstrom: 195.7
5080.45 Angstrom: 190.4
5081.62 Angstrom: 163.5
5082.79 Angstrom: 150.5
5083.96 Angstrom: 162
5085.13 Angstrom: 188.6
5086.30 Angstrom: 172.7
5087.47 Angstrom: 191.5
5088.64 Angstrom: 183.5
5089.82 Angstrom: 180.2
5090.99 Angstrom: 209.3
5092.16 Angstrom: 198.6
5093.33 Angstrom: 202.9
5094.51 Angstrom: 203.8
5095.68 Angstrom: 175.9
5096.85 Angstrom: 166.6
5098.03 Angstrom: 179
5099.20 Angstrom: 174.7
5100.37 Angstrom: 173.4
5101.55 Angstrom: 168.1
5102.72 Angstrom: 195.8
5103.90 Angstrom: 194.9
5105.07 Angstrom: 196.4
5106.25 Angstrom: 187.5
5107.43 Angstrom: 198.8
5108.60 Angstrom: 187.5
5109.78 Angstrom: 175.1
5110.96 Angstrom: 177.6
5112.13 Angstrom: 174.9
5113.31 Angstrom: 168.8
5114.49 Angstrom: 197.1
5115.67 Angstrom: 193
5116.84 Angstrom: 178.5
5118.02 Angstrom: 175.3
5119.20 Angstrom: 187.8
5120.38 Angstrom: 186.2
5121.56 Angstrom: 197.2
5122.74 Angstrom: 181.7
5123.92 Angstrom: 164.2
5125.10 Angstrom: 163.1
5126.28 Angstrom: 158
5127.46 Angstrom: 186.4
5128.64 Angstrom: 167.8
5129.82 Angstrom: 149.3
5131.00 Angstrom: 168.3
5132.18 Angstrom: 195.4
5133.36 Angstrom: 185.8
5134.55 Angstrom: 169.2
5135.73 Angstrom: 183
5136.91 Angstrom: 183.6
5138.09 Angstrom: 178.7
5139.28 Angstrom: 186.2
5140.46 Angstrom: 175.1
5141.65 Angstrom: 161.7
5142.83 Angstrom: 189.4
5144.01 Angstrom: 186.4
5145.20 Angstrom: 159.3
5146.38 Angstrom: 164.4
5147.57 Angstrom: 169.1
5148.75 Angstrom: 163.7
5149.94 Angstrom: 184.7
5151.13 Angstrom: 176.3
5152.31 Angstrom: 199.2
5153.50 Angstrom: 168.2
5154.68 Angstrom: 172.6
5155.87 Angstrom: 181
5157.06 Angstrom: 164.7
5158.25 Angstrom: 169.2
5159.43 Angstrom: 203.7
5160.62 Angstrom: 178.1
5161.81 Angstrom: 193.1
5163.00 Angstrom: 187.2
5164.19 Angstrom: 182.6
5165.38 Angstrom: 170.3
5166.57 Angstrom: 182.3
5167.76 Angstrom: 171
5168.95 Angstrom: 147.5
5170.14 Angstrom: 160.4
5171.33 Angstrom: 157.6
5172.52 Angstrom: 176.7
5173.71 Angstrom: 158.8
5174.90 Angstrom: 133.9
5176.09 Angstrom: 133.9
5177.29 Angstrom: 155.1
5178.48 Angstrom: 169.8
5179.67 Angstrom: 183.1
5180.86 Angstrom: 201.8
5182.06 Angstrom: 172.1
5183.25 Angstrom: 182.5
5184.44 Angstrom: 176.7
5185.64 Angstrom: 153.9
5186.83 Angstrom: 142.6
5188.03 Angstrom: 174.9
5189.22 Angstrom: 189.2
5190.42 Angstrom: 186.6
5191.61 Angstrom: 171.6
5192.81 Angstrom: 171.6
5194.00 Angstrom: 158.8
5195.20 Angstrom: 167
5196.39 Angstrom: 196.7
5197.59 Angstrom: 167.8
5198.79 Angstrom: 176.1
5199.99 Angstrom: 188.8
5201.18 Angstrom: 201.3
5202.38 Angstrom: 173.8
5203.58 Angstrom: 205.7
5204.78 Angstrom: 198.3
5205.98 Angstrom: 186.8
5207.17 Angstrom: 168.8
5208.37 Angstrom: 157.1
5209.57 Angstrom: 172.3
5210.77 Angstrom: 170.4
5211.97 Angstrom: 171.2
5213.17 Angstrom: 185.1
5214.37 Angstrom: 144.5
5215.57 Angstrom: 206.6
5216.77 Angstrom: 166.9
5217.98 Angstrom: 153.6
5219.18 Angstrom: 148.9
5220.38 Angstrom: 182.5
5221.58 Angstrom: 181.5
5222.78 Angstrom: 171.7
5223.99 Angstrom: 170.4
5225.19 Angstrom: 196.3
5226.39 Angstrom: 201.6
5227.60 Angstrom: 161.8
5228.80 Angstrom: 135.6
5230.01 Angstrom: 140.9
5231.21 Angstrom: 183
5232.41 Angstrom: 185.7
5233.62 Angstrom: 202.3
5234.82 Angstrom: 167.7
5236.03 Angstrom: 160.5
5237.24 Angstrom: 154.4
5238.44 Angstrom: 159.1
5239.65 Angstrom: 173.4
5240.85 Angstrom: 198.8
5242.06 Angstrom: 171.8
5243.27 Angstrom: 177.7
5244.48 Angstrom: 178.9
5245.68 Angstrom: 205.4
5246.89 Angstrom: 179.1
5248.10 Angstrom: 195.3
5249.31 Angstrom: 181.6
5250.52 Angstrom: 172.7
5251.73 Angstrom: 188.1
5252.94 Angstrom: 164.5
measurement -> 0.04 mag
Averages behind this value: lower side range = 185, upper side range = 179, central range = 176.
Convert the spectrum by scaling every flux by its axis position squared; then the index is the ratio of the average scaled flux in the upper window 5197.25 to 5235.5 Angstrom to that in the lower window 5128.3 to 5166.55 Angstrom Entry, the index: 1.02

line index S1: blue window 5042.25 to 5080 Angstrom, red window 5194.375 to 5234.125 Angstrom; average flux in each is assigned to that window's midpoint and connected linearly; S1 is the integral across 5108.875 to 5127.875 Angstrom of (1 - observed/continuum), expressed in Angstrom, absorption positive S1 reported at 0.3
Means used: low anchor 185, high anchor 176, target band 179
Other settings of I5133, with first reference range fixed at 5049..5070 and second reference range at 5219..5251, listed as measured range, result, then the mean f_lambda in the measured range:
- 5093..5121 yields -0.018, 184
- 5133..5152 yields 0.020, 176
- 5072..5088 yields -0.001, 182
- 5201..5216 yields -0.014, 179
